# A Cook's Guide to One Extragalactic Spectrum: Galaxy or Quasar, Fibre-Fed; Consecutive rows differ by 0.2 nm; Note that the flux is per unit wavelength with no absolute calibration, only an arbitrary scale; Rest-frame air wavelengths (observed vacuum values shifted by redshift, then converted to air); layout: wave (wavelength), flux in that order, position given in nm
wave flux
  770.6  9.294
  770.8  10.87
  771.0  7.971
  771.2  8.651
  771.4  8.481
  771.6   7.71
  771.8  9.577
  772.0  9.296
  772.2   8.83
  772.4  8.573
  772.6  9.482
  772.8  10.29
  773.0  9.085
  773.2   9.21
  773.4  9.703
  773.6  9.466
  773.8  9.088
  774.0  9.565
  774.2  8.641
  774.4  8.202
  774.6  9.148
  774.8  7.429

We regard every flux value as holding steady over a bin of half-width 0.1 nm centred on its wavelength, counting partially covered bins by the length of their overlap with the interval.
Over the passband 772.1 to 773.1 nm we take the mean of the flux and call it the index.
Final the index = 9.25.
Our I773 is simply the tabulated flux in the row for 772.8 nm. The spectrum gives 10.29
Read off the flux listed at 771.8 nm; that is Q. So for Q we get 9.577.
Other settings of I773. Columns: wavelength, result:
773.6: 9.466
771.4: 8.481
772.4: 8.573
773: 9.085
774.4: 8.202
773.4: 9.703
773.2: 9.21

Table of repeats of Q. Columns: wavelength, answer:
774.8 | 7.429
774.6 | 9.148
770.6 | 9.294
